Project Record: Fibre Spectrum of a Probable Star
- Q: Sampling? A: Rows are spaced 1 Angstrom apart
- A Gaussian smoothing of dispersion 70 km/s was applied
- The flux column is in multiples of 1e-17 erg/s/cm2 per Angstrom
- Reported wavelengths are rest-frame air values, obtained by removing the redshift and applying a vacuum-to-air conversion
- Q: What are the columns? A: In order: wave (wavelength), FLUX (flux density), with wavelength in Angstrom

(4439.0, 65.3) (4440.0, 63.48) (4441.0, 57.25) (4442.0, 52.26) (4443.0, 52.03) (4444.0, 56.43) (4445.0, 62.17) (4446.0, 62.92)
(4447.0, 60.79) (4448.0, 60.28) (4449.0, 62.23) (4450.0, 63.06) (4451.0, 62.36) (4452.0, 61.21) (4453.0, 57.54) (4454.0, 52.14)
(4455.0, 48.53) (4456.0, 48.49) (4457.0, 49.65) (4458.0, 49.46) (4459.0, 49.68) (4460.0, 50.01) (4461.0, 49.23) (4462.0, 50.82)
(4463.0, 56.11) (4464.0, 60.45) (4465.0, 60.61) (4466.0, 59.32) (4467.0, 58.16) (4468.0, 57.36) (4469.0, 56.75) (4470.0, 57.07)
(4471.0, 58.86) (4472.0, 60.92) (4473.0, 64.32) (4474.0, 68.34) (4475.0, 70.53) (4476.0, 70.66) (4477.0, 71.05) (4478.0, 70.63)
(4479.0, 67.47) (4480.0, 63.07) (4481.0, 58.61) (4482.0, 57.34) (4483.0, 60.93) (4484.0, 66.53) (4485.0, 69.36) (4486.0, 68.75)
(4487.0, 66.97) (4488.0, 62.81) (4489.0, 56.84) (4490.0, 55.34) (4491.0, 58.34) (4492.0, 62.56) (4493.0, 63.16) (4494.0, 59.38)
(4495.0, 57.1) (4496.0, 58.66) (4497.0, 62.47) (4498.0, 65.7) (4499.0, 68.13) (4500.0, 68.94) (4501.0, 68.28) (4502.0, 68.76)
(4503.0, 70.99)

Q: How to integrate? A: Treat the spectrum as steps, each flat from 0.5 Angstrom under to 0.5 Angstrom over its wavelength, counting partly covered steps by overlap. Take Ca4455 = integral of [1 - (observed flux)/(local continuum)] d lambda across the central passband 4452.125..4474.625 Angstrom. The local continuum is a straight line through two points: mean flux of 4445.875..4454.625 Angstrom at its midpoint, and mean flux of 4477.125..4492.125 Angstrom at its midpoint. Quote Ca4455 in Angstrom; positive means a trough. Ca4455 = 2.01 Angstrom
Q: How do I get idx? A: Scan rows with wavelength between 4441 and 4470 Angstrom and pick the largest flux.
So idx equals 63.06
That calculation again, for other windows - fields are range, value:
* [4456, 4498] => 71.05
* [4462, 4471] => 60.61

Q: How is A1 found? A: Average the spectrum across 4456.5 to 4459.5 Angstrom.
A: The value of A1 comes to 49.6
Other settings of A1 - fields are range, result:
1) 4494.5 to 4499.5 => 62.4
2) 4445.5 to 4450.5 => 61.9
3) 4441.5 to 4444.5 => 53.6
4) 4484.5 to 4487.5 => 68.4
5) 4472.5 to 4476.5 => 68.5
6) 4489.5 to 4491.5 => 56.8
